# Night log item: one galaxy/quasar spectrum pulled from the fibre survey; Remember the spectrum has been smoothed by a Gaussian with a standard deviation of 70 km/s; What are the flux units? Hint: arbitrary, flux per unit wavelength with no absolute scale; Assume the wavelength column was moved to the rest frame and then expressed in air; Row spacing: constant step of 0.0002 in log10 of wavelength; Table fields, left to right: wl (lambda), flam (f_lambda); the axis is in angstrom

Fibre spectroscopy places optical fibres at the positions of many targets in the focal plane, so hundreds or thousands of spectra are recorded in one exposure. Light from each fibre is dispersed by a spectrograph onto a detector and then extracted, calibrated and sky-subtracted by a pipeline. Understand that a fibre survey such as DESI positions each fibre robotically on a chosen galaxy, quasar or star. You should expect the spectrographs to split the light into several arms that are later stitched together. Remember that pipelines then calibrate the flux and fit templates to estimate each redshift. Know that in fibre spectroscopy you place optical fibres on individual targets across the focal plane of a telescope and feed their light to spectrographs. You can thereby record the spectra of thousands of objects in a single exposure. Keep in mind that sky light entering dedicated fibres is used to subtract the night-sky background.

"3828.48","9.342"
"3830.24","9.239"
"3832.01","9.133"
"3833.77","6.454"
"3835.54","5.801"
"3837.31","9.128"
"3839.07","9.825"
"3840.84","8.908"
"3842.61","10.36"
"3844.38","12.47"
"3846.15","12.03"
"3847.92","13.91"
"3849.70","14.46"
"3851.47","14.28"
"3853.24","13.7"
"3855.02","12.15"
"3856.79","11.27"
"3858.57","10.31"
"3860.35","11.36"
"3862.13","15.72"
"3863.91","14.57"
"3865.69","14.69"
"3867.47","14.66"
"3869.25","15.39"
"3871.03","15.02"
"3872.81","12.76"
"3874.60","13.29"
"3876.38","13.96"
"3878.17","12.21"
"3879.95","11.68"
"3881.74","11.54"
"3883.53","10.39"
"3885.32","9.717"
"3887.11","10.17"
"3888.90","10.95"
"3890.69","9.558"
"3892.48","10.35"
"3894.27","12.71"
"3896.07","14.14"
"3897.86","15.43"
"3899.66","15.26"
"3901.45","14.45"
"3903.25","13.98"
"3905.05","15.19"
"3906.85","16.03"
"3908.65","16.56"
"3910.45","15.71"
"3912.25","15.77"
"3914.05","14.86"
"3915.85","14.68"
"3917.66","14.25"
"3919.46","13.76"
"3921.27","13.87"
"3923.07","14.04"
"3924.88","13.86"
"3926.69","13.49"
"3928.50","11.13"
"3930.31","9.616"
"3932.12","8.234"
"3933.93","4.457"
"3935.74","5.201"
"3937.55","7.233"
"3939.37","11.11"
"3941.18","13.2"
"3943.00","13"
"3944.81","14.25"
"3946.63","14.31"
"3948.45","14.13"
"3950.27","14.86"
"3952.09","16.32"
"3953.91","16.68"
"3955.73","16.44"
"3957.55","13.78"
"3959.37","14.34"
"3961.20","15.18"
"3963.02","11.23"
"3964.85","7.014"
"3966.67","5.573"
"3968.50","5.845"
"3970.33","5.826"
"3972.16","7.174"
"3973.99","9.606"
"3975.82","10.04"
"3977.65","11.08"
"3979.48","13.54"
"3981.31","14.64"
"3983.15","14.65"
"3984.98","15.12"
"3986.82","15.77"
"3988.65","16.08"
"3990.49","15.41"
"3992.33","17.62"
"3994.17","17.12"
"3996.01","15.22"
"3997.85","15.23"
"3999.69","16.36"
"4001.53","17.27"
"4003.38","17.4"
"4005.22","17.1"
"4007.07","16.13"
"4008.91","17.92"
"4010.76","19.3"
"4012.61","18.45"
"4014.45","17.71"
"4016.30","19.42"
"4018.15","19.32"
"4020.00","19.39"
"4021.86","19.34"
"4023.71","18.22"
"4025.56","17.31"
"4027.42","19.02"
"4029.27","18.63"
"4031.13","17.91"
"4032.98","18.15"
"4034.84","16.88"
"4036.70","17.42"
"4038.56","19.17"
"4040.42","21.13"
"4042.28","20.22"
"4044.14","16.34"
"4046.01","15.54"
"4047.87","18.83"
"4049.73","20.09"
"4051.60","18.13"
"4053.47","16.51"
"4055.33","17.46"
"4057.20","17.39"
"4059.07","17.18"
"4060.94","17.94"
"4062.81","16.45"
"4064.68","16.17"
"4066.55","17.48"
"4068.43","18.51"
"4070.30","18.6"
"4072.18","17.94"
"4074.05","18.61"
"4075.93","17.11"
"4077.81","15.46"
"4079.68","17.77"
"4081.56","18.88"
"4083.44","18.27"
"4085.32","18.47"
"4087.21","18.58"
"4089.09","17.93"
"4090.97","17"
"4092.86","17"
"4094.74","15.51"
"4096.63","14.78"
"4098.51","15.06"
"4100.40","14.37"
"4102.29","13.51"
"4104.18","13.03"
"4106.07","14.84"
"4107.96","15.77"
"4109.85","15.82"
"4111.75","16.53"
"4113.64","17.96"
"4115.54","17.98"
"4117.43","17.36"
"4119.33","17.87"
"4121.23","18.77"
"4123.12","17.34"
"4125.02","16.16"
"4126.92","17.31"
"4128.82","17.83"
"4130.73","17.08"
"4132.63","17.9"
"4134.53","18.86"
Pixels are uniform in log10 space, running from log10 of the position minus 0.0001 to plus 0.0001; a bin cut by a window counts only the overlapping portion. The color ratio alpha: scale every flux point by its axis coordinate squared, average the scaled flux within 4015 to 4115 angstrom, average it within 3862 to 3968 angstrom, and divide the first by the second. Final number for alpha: 1.46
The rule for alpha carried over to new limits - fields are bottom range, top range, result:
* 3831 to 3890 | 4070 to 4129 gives 1.60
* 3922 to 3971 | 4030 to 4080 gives 1.63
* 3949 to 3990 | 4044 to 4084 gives 1.49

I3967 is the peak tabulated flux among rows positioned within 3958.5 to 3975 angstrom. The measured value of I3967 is 15.18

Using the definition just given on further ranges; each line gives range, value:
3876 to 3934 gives 16.56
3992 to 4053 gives 21.13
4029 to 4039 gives 19.17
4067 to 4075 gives 18.61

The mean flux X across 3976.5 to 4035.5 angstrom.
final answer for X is 16.9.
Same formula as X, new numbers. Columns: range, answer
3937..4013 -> 13.8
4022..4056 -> 18.2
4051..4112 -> 16.8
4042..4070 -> 17.6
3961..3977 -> 8.36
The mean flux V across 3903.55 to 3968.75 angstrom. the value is 12.7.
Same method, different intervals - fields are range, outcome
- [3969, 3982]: 10.1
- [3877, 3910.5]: 12.9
